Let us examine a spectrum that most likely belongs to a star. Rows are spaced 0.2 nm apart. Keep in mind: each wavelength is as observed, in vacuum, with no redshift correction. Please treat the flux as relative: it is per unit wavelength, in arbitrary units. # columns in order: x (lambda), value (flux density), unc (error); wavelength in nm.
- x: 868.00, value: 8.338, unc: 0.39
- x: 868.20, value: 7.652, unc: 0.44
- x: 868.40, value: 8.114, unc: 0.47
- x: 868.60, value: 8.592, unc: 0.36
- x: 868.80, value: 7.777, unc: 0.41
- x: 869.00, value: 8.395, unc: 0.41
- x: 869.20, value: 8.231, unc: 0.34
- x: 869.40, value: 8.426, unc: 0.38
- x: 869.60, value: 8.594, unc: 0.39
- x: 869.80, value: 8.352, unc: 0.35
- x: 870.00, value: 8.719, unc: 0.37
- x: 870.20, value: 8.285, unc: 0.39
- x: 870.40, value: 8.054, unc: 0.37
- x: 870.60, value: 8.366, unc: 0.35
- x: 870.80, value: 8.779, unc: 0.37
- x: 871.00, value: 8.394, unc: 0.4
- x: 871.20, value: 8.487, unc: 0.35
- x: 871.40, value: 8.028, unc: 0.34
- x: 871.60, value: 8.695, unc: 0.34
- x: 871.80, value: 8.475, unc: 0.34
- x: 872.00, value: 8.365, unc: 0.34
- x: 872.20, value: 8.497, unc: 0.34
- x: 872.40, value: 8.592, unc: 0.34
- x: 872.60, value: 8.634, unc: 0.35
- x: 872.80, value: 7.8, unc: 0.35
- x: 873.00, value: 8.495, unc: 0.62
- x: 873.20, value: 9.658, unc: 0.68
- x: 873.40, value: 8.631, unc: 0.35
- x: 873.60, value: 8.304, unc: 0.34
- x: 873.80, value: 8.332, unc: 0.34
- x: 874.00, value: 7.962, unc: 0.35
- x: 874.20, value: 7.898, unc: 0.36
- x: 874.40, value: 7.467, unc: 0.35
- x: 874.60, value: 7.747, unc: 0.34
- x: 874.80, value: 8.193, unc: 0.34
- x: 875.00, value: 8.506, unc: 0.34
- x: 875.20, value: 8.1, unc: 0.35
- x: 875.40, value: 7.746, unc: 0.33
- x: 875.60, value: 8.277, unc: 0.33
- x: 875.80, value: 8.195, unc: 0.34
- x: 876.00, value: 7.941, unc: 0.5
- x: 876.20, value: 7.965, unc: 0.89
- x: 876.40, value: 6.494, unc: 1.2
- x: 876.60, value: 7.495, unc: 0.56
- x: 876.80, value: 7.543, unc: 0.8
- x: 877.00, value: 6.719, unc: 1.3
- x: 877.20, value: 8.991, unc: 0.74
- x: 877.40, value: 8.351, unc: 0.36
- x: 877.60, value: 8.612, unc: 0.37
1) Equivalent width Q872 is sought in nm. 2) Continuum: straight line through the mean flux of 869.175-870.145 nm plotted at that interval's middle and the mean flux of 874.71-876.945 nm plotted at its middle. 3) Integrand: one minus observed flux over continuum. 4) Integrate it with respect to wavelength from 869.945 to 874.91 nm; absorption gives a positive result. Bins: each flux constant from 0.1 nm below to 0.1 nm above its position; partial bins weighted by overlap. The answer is -0.10 nm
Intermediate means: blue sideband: 8.47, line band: 8.35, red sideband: 7.84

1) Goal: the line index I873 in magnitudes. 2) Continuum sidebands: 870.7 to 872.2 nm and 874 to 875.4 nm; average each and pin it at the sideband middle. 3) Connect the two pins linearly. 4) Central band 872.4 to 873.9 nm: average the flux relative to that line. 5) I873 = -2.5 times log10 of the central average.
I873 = -0.05 mag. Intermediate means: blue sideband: 8.46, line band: 8.55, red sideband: 7.97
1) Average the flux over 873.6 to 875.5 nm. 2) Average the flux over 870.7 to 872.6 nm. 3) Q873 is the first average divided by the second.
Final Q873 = 0.94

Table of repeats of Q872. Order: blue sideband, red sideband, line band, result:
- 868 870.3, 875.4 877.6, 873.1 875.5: -0.07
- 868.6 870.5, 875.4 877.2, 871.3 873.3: -0.12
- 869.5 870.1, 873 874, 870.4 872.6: 0.03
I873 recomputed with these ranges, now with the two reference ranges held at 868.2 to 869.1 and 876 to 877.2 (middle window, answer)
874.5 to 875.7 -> -0.07 mag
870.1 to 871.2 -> -0.05 mag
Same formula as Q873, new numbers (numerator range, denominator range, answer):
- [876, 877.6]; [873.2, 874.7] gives 0.95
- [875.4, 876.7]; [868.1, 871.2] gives 0.93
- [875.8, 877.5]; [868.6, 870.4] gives 0.92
